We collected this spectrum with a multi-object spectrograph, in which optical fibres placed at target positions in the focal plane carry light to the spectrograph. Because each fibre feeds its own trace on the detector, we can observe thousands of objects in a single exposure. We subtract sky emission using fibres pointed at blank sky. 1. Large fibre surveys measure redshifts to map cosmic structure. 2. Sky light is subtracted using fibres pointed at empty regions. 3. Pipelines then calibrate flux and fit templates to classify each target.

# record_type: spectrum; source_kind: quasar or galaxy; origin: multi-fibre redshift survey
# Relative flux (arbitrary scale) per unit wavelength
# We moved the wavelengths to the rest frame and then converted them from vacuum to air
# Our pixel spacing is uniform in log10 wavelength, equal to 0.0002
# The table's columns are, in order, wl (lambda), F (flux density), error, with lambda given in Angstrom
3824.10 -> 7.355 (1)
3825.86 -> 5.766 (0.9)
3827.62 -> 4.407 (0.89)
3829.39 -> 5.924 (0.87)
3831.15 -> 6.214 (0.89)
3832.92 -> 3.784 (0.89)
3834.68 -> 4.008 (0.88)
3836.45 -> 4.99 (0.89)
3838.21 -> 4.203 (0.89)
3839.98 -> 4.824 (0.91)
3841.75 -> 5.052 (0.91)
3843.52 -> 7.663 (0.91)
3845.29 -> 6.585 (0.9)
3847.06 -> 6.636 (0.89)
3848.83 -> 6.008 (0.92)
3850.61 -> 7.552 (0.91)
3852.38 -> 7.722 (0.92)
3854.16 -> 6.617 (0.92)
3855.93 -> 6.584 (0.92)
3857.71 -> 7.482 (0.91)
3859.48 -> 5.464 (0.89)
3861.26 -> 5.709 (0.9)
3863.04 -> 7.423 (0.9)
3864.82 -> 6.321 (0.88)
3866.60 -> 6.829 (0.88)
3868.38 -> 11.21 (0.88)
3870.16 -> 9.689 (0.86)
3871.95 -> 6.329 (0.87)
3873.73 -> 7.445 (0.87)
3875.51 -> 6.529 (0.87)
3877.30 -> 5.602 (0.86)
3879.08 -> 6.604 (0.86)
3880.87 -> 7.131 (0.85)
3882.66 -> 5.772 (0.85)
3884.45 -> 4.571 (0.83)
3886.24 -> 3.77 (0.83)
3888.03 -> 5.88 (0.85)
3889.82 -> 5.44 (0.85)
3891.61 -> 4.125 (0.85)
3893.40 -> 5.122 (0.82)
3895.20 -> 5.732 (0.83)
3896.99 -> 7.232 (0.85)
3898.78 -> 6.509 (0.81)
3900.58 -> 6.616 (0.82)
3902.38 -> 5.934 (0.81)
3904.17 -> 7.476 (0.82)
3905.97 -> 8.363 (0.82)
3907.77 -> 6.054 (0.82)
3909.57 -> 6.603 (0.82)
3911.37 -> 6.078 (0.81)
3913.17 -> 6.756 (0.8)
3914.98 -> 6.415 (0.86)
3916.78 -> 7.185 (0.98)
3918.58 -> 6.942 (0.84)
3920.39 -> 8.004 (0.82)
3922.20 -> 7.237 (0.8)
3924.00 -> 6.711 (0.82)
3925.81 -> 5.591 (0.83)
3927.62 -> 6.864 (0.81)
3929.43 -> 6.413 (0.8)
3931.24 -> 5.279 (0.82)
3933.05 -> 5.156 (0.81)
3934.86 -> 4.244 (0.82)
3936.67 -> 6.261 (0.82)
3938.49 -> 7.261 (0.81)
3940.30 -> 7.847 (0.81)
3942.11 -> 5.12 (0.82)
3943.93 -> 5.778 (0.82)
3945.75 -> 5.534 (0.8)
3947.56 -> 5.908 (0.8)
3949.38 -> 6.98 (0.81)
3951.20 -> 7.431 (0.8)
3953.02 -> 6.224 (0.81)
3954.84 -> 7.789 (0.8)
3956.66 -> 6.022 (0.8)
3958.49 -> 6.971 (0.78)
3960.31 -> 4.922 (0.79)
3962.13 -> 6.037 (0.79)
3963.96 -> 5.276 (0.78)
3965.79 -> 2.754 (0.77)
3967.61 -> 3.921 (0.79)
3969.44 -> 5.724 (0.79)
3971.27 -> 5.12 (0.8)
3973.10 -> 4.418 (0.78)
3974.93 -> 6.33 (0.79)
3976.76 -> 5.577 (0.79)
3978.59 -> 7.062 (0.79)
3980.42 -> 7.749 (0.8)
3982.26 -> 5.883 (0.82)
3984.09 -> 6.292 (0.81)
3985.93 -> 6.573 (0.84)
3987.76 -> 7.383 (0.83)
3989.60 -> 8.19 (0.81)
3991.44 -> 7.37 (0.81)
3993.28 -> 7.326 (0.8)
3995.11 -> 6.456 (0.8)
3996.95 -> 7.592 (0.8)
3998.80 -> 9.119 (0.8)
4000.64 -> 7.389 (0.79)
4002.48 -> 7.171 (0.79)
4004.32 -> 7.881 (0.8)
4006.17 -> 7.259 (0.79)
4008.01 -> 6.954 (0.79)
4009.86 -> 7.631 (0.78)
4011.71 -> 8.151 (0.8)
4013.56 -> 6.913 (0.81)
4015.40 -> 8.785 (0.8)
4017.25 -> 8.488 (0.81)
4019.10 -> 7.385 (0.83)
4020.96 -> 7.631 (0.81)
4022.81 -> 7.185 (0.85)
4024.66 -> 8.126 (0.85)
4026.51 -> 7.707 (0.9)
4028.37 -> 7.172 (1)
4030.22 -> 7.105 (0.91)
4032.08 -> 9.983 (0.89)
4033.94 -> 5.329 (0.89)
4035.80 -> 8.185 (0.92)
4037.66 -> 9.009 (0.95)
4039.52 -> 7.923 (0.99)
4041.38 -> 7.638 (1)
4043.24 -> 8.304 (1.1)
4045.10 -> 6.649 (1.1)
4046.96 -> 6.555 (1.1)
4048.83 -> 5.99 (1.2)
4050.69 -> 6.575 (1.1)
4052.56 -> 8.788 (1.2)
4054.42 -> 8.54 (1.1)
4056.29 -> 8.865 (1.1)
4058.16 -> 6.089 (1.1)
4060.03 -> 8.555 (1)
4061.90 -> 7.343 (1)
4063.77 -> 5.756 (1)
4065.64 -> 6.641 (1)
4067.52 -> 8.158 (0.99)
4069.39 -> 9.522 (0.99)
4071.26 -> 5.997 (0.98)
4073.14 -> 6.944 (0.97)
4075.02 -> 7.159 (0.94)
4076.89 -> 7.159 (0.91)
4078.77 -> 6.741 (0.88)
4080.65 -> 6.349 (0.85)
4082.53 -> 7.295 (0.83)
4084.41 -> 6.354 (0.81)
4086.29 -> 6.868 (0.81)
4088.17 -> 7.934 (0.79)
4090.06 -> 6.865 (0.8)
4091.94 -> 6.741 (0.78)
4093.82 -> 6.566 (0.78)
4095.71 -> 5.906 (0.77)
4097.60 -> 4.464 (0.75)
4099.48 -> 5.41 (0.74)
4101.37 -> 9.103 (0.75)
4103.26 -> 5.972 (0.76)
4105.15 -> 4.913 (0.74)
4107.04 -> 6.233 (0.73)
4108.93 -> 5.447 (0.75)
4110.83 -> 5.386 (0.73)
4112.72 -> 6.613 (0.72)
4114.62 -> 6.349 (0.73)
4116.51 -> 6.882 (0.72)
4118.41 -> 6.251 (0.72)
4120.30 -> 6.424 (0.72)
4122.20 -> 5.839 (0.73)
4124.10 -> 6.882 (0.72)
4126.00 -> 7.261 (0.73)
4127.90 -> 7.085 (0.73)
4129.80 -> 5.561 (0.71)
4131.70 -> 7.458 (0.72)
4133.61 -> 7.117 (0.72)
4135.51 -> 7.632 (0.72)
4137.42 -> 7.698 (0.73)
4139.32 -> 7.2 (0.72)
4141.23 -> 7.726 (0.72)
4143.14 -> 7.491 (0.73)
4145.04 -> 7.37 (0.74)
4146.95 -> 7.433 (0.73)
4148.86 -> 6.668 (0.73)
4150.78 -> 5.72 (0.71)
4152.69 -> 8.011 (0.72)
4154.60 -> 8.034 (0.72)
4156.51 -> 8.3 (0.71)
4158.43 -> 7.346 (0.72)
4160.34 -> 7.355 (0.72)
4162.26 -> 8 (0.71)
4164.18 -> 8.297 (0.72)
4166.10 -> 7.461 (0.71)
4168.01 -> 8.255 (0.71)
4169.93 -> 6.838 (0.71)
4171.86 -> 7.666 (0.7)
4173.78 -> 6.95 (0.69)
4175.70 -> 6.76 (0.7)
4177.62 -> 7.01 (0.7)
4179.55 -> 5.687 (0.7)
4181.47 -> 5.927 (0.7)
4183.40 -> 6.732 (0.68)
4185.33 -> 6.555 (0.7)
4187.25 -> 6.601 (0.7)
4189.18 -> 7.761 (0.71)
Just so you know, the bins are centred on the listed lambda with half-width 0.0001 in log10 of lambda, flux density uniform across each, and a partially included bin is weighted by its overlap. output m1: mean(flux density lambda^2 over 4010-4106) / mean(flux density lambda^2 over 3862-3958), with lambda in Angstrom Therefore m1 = 1.2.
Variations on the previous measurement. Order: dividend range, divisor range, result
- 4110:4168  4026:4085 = 1.00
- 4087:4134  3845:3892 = 1.10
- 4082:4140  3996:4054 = 0.90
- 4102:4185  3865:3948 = 1.21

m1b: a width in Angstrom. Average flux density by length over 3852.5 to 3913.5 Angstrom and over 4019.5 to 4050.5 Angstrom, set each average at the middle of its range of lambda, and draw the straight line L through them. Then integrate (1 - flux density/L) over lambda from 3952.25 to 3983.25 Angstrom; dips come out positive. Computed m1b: 5.77 Angstrom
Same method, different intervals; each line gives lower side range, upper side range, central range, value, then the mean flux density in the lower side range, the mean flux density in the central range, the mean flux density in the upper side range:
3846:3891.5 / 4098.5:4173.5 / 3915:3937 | 1.2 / 6.61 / 6.33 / 6.99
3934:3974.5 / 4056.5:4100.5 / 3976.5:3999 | -3.7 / 5.8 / 7.1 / 6.85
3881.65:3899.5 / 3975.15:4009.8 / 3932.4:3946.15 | 0.7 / 5.42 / 5.93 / 7.17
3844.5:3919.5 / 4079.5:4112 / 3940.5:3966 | 1.8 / 6.57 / 6.05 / 6.35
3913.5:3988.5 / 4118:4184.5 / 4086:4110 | 1.9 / 6.15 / 6.32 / 7.13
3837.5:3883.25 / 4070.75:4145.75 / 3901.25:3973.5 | 5.9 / 6.75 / 6.18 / 6.67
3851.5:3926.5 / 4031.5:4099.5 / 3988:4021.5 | -3.2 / 6.59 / 7.64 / 7.17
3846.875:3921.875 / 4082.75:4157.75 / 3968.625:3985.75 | 1.6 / 6.61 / 6.04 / 6.76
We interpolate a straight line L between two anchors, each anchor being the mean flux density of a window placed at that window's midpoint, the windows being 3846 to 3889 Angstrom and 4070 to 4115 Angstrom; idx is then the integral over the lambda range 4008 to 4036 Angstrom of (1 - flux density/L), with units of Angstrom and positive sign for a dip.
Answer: -4.9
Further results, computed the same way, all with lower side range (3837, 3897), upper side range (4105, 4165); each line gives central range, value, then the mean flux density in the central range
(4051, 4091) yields -2.9 Angstrom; 7.32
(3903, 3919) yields -1.0 Angstrom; 6.86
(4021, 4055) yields -4.3 Angstrom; 7.59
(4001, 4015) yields -1.7 Angstrom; 7.48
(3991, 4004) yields -1.7 Angstrom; 7.52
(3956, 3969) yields 2.8 Angstrom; 5.13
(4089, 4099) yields 1.1 Angstrom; 6.1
